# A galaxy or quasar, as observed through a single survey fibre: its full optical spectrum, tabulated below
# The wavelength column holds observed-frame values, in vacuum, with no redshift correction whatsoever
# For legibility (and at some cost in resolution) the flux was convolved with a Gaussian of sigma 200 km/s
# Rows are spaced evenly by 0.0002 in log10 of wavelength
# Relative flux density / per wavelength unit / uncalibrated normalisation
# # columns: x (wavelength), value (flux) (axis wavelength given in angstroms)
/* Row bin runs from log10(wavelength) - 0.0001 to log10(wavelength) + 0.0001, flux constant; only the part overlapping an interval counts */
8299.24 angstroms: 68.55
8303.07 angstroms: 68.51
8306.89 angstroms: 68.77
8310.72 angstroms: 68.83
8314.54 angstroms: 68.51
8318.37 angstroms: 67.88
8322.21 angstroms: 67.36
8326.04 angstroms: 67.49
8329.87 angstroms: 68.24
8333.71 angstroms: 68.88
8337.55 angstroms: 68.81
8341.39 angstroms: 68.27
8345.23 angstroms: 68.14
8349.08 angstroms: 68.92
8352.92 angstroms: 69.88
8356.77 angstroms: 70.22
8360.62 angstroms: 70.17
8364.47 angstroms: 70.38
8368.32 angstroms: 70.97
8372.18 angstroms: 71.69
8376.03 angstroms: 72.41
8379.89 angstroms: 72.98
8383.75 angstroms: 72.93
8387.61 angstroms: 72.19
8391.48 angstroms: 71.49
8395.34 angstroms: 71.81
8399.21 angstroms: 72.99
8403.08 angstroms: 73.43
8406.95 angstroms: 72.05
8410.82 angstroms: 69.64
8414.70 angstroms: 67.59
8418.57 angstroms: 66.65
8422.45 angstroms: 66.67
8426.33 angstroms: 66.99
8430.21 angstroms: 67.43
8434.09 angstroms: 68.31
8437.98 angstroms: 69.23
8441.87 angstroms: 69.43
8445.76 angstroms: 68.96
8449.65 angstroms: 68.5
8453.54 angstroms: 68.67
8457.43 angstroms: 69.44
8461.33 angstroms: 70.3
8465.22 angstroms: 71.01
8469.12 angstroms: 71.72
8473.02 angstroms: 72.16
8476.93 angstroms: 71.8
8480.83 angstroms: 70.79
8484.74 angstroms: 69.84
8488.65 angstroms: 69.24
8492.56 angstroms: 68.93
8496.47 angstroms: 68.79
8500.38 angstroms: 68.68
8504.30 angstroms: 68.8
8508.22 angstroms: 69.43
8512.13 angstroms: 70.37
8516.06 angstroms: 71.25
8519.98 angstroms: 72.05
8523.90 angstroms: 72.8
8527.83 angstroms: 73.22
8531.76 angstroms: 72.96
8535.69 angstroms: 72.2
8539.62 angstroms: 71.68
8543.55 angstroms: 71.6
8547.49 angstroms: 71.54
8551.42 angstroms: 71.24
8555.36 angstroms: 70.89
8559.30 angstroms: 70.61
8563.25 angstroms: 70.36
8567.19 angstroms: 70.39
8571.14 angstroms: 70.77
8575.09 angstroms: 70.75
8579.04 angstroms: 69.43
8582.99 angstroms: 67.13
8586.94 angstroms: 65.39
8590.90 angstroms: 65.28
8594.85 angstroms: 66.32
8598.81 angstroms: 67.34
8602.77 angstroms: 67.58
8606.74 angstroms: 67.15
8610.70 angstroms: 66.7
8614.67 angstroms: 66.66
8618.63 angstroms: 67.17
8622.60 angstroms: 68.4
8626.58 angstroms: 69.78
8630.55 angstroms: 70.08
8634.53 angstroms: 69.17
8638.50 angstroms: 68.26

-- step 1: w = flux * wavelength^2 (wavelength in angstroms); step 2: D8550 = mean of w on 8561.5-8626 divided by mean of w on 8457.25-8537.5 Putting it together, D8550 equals 1.0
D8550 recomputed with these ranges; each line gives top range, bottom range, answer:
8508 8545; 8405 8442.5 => 1.08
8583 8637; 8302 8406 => 1.02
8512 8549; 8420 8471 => 1.07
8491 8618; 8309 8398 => 1.04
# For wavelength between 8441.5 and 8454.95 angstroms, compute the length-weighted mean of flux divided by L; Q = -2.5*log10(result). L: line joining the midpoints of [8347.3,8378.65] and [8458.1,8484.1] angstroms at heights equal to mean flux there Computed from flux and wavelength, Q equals 0.03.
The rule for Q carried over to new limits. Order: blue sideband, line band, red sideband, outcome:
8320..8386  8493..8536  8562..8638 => -0.032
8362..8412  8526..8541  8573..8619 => -0.060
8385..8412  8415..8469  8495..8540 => 0.046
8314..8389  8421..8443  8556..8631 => 0.021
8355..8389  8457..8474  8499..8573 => 0.005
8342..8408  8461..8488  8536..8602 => -0.011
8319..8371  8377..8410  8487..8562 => -0.043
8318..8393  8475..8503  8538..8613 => -0.005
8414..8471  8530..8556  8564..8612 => -0.056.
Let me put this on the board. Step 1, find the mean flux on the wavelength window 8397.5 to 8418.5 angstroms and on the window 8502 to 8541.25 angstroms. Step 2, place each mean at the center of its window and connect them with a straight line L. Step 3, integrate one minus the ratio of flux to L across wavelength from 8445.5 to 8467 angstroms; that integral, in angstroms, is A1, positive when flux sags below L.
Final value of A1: 0.5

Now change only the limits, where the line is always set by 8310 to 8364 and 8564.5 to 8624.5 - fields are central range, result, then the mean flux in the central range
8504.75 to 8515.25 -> -0.27 angstroms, 69.9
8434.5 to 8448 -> -0.14 angstroms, 69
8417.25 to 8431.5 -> 0.31 angstroms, 66.9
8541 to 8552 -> -0.57 angstroms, 71.5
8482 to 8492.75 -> -0.21 angstroms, 69.5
